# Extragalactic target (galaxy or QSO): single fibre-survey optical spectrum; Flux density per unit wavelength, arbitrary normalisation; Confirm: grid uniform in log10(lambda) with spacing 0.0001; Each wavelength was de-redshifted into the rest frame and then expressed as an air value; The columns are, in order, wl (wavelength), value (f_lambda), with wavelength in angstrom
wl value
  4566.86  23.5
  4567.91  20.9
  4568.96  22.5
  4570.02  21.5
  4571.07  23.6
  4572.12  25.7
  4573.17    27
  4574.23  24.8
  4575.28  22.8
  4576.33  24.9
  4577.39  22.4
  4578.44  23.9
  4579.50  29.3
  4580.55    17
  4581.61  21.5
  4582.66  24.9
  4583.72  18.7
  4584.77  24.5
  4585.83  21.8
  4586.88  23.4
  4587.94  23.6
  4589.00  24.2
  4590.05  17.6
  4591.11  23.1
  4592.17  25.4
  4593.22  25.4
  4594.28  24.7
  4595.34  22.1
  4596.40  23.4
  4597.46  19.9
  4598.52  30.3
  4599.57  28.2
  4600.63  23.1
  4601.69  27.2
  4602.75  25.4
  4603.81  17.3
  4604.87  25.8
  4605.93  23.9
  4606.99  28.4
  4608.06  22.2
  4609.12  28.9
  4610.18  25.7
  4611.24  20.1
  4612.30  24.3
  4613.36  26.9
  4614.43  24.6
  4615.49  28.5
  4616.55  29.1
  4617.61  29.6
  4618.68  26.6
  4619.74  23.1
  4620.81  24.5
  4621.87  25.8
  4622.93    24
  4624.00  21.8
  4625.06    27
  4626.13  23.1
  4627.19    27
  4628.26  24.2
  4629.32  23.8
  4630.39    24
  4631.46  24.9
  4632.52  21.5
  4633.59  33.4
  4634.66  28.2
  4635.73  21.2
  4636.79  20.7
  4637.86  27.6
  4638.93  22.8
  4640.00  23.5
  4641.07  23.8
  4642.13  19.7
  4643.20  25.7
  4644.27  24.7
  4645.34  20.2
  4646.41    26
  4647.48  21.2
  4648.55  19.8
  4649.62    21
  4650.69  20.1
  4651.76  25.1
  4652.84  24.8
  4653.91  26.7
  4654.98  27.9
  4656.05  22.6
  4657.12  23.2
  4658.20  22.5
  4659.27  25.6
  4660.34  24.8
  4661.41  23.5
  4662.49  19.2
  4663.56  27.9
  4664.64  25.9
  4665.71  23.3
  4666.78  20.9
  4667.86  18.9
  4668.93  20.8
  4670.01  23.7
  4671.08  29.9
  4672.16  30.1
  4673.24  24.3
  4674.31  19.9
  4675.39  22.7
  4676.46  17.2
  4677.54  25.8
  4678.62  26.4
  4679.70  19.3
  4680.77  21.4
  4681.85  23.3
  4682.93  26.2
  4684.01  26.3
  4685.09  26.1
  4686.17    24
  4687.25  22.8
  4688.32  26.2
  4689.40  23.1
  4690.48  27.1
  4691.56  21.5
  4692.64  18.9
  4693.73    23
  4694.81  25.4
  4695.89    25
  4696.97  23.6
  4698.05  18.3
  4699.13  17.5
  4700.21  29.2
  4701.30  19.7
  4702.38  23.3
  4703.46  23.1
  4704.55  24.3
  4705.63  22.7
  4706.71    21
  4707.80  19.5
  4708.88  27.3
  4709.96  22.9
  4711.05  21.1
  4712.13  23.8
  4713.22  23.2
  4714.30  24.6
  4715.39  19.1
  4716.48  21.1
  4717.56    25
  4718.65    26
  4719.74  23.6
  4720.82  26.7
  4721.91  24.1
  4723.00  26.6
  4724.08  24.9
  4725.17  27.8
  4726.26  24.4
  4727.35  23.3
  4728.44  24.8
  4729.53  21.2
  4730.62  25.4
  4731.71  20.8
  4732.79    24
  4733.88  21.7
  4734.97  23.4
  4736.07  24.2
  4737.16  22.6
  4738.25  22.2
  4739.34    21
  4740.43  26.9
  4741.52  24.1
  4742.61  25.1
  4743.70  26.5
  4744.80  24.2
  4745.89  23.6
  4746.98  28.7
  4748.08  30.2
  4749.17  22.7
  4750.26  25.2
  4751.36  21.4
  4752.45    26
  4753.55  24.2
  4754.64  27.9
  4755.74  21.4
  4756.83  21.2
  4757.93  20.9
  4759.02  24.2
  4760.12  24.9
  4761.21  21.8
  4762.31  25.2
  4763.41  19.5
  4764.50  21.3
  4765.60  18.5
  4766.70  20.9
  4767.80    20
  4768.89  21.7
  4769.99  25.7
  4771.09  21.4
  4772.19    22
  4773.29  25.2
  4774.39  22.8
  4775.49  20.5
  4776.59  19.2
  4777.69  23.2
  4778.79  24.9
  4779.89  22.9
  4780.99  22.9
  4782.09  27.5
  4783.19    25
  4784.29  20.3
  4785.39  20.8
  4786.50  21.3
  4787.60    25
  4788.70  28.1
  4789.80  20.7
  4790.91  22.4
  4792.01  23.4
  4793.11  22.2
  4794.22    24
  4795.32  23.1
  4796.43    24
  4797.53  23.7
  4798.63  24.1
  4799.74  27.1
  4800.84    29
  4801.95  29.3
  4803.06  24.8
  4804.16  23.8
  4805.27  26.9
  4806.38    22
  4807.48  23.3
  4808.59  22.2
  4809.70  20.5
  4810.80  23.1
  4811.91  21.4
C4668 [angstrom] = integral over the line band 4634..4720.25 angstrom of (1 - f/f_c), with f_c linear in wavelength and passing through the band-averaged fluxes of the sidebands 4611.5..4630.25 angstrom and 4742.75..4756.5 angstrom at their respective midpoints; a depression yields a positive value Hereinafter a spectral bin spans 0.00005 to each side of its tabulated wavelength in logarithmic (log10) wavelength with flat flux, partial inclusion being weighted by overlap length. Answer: 6.5 angstrom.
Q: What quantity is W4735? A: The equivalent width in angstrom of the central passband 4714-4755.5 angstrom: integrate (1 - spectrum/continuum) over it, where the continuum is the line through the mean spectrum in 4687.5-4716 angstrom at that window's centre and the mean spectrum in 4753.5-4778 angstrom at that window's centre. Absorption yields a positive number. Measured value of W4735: -3.25 angstrom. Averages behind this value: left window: 22.9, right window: 22.3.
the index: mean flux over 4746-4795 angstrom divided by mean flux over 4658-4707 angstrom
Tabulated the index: 0.99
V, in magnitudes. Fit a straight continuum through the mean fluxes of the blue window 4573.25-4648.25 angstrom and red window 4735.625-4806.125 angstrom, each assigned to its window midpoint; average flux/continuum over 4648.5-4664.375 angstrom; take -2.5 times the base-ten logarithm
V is 0.01 mag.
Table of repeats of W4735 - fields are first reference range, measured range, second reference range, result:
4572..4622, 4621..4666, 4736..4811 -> 0.2 angstrom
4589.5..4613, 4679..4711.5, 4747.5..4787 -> 0.5 angstrom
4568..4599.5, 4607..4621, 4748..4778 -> -1.5 angstrom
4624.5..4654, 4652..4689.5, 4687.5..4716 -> -0.9 angstrom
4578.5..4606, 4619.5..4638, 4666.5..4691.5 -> -0.9 angstrom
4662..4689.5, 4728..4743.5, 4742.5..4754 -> 1.0 angstrom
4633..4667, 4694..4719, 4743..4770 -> 0.8 angstrom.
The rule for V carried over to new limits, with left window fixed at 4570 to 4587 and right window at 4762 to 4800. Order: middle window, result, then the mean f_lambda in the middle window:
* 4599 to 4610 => -0.08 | 25.1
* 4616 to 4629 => -0.10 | 25.5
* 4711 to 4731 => -0.05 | 24.1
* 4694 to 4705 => 0.01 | 22.9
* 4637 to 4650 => 0.01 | 23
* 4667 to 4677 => 0.01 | 23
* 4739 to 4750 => -0.11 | 25.4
